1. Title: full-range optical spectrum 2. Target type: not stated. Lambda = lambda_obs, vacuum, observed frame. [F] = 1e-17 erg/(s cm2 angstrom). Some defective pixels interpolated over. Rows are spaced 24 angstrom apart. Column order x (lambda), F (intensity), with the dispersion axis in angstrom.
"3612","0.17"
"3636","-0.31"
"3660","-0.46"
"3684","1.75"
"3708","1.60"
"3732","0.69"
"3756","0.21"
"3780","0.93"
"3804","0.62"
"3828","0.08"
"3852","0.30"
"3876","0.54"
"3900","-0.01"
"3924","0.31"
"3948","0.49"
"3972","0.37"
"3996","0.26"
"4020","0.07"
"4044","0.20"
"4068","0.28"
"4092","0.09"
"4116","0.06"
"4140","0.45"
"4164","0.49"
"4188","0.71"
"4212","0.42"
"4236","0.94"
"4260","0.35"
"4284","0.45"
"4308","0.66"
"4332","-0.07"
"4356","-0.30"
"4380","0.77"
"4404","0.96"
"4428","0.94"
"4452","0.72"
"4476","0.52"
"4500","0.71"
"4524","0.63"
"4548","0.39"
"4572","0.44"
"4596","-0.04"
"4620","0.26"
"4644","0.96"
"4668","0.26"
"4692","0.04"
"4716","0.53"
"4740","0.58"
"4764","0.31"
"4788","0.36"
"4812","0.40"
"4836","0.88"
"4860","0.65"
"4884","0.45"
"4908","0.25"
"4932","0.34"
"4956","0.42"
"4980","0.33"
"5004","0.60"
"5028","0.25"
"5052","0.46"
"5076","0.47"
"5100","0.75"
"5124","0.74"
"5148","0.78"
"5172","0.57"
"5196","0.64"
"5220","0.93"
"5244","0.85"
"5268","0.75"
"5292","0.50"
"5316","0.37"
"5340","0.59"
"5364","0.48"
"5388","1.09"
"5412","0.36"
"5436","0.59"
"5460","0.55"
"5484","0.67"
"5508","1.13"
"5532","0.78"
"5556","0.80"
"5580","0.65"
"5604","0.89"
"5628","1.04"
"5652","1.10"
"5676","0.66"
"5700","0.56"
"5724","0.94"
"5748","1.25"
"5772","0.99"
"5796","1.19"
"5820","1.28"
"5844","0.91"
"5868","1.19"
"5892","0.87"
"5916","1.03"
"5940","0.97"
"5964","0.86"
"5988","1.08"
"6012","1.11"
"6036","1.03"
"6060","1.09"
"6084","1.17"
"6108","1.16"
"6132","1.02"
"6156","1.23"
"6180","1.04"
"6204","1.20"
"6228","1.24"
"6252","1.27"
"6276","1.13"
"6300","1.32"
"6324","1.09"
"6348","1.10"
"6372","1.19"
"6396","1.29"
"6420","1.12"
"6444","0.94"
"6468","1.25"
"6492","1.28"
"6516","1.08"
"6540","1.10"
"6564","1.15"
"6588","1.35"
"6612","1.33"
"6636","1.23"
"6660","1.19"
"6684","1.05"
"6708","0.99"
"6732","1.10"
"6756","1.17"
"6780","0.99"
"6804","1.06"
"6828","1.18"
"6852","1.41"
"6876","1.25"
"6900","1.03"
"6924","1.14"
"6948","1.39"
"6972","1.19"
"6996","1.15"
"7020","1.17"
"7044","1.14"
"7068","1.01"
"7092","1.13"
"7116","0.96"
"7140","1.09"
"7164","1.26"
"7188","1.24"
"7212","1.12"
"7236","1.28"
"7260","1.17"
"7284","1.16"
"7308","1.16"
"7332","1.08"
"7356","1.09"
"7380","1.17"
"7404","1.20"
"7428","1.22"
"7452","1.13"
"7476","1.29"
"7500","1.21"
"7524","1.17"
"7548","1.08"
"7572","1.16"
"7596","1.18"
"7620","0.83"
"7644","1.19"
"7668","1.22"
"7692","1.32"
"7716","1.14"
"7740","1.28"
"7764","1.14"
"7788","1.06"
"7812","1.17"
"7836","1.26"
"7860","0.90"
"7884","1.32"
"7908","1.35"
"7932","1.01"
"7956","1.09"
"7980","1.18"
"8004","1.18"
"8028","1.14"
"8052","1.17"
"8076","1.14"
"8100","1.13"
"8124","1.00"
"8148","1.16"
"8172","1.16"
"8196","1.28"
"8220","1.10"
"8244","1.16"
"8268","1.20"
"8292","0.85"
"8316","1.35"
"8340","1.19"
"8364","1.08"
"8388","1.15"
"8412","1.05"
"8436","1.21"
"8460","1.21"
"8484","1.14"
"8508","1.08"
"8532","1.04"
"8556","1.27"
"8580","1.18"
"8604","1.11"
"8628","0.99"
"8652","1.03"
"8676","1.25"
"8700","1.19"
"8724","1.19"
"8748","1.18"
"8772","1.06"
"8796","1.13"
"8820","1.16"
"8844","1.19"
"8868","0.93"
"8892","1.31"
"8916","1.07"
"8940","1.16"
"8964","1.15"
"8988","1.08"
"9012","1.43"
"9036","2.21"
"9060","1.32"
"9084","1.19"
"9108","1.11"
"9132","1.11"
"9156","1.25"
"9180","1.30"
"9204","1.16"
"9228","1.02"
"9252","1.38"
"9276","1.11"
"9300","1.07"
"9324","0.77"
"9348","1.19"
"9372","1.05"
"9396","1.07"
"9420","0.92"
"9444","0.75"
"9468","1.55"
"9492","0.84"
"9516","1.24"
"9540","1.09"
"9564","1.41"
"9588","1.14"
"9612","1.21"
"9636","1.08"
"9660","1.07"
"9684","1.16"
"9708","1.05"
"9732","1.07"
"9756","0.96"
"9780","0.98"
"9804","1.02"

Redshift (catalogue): 0.377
